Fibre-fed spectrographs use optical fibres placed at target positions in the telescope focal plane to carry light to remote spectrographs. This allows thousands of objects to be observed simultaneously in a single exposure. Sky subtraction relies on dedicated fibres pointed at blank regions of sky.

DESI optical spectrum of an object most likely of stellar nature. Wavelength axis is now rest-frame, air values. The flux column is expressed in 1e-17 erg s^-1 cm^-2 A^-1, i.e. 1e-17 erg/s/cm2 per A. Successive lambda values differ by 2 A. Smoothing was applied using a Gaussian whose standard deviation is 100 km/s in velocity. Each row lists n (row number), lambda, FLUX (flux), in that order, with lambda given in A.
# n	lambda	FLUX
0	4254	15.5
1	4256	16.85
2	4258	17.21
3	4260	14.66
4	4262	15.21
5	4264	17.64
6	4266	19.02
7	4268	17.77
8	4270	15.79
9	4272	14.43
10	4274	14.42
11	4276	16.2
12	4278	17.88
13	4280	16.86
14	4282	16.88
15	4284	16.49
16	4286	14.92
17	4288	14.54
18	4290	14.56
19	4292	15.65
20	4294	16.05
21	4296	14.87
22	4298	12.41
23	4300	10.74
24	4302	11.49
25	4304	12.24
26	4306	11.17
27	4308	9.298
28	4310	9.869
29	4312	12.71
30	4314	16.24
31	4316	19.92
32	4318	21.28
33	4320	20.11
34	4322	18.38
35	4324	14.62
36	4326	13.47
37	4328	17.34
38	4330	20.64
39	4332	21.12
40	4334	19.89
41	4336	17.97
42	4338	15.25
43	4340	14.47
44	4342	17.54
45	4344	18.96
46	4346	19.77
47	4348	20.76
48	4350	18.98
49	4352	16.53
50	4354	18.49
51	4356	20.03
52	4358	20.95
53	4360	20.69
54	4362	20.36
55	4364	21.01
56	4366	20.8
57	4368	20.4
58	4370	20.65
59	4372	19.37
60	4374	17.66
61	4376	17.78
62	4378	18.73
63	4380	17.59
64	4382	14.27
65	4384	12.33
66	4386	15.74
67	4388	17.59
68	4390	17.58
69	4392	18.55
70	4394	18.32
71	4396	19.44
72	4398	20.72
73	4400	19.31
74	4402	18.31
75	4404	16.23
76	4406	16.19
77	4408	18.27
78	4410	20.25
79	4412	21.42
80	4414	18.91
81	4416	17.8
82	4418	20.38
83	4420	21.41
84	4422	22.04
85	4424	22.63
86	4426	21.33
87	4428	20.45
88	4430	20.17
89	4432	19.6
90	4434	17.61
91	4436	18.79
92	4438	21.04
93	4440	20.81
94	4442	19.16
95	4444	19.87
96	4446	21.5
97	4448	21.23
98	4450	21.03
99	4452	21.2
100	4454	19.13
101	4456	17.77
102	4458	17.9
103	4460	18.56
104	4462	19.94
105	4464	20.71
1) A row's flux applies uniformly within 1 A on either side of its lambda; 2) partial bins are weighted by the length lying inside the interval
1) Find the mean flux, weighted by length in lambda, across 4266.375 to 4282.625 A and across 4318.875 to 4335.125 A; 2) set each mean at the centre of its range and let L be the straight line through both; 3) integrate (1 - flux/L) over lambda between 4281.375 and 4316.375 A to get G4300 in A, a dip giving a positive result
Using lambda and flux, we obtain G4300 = 7.0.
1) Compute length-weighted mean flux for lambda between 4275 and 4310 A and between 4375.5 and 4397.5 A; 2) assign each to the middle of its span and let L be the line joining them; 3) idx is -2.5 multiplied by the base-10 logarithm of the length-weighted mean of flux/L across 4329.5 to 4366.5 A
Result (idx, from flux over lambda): -0.20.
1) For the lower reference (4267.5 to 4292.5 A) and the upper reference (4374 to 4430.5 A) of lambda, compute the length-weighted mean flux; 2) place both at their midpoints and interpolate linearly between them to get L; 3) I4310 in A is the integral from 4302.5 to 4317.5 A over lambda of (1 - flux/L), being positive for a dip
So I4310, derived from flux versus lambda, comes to 3.0 A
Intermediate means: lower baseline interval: 15.8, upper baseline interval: 18.7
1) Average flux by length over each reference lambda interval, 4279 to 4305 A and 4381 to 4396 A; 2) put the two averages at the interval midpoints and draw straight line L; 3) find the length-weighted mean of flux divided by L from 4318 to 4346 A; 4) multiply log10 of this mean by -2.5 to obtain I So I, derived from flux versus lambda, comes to -0.17 mag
